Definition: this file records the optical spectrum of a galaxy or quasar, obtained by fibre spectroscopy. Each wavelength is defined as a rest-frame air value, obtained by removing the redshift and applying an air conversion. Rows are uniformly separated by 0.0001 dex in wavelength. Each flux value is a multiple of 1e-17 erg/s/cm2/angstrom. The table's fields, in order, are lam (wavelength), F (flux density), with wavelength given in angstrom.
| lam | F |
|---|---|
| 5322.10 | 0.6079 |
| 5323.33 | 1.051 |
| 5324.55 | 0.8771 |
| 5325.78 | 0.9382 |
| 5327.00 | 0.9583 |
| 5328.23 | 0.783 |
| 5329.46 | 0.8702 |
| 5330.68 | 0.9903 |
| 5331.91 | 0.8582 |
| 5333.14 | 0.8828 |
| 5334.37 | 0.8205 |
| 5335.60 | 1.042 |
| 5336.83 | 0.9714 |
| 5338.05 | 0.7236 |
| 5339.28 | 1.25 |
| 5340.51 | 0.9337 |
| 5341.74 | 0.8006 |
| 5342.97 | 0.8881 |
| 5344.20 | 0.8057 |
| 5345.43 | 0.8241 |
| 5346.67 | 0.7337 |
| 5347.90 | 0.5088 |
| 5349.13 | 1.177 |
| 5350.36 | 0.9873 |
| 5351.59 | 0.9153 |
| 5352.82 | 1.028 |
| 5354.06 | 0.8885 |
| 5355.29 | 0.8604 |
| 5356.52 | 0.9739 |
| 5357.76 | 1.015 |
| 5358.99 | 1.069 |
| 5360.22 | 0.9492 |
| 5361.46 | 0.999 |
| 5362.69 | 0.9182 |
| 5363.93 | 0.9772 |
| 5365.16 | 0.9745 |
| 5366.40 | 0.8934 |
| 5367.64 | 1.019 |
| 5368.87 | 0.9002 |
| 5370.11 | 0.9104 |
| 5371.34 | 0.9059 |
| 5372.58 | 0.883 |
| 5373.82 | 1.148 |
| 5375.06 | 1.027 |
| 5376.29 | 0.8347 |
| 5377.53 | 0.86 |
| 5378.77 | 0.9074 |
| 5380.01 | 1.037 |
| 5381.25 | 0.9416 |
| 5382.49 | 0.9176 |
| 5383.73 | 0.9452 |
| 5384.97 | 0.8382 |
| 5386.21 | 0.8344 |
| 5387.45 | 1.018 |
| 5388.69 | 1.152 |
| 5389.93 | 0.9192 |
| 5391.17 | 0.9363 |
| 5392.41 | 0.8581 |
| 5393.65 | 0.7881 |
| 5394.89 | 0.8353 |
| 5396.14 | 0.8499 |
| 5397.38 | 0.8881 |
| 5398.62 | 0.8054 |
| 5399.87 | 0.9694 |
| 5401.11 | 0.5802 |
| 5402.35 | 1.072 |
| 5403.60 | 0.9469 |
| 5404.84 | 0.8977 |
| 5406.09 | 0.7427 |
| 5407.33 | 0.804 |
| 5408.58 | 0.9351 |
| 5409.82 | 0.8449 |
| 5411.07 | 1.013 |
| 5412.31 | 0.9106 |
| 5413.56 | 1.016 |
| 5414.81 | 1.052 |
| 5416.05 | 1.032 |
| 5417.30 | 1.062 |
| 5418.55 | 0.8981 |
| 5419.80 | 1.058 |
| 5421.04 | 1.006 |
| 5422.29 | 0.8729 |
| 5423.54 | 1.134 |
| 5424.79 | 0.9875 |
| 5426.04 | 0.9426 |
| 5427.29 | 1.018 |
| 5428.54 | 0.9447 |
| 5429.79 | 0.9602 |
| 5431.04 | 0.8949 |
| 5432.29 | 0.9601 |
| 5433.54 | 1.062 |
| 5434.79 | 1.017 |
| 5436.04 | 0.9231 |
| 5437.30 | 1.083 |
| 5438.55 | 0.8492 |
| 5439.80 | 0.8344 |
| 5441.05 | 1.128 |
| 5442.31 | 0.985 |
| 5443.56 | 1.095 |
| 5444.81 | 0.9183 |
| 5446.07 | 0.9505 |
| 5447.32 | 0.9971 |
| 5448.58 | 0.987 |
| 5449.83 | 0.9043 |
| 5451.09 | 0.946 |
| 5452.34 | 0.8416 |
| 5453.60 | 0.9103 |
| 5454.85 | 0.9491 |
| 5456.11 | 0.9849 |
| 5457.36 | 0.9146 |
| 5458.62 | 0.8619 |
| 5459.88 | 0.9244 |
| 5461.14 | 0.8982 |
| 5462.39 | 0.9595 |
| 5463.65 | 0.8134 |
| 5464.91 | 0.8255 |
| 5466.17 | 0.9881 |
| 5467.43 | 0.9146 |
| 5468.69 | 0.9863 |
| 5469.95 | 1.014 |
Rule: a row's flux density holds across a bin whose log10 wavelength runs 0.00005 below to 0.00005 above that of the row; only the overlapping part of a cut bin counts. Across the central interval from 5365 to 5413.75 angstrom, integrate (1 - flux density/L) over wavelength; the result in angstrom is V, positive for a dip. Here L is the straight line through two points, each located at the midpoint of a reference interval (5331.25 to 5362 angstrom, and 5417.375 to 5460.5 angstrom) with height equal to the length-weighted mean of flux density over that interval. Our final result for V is 1.3 angstrom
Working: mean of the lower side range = 0.916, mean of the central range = 0.912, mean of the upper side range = 0.964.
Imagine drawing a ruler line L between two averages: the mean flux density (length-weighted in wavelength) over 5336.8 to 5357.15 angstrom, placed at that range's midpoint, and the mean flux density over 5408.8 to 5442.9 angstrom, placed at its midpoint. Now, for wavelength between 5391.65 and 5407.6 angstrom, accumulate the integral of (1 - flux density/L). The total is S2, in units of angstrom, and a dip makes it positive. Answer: 1.70 angstrom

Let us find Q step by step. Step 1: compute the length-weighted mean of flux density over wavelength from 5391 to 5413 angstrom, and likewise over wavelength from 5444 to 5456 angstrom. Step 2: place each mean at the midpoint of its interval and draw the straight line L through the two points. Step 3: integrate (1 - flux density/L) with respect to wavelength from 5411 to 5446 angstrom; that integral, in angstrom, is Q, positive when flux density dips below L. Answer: -3.1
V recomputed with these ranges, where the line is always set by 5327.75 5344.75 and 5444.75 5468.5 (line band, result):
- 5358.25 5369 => -0.75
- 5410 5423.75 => -1.21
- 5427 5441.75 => -0.87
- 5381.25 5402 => 0.54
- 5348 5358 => -0.55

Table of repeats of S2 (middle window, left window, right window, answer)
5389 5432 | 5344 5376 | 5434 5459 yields 0.9 angstrom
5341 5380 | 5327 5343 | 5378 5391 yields 0.3 angstrom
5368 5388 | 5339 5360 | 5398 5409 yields -1.0 angstrom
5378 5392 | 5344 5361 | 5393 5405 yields -1.1 angstrom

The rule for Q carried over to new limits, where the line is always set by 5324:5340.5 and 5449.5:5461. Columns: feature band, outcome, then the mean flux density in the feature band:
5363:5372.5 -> -0.2 angstrom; 0.936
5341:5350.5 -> 0.9 angstrom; 0.834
